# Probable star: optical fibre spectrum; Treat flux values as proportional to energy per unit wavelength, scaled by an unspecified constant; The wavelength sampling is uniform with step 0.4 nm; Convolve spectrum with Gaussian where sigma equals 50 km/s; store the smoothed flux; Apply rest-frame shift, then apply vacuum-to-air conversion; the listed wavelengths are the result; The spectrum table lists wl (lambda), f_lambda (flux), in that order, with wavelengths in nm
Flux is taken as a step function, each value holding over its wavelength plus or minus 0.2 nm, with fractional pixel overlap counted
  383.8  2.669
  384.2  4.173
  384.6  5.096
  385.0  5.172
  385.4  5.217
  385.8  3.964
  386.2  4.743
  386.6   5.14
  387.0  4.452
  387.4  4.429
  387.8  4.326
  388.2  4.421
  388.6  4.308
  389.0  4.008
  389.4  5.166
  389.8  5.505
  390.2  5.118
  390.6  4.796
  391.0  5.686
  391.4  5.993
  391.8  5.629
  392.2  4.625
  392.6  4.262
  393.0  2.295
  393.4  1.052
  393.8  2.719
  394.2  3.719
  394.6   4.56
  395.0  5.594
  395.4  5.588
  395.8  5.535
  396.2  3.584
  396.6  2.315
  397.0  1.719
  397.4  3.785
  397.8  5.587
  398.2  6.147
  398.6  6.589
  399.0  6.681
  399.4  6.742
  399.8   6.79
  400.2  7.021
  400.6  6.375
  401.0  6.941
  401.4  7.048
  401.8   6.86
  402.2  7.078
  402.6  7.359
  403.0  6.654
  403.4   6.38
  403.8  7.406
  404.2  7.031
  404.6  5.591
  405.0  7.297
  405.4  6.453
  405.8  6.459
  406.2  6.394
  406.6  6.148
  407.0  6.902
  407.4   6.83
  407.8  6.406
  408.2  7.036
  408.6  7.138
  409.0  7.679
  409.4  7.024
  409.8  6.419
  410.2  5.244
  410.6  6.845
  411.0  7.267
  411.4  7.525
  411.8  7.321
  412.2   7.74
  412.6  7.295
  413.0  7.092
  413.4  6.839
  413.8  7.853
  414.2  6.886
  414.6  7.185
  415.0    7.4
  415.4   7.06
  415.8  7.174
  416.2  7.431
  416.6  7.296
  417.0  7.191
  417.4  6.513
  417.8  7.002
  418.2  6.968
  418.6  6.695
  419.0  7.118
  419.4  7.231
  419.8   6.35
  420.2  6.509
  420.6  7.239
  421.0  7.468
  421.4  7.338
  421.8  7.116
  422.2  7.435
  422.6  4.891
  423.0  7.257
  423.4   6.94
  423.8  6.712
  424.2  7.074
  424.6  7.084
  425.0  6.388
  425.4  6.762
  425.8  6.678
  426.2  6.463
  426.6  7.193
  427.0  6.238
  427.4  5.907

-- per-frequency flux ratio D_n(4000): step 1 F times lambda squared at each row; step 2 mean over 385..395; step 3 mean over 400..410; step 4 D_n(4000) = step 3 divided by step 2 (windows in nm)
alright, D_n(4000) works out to 1.6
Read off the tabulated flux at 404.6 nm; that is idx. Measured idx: 5.591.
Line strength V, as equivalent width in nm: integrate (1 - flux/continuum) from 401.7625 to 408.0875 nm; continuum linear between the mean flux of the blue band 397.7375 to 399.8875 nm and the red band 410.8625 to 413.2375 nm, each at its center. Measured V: 0.16 nm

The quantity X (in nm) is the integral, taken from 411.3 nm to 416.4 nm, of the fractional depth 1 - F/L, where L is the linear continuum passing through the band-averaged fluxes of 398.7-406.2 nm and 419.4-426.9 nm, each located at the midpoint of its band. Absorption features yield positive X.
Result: -0.36 nm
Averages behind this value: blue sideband 6.77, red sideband 6.83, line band 7.29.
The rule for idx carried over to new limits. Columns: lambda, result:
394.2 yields 3.719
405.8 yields 6.459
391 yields 5.686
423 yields 7.257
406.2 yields 6.394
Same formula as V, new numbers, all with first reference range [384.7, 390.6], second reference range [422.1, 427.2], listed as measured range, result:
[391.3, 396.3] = 0.82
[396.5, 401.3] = -0.29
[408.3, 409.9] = -0.34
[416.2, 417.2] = -0.16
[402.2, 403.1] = -0.25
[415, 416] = -0.16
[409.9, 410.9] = -0.05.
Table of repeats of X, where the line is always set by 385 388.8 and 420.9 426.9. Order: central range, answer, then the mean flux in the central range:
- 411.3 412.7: -0.31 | 7.48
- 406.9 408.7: -0.30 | 6.84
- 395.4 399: 0.43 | 4.6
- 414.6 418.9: -0.46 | 7.08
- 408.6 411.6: -0.44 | 6.88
